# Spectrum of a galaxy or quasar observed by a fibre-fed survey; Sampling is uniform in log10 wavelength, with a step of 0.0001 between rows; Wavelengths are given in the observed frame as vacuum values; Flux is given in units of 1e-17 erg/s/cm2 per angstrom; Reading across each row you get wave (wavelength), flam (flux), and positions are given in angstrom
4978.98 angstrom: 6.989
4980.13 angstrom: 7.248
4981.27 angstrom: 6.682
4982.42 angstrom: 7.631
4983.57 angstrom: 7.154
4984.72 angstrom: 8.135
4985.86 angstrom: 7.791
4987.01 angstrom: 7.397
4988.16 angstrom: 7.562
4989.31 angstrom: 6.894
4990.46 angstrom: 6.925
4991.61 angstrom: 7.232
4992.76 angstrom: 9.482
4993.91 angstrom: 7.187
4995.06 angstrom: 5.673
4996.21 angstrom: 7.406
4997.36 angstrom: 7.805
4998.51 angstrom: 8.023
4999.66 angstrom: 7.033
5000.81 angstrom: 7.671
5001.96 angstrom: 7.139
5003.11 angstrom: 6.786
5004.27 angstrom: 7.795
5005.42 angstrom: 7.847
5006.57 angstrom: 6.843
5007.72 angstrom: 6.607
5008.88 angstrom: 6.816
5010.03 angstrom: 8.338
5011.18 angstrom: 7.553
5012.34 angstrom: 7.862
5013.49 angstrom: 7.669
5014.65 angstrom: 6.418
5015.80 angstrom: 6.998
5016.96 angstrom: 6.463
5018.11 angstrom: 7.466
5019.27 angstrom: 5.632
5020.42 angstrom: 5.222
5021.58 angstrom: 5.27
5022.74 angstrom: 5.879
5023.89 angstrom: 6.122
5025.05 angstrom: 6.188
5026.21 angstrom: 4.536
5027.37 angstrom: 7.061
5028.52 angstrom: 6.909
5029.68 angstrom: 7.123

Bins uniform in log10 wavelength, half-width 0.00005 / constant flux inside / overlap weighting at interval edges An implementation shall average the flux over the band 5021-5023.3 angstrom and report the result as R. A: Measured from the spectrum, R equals 5.56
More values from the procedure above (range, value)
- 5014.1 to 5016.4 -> 6.71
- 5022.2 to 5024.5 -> 6.01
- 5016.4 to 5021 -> 6.2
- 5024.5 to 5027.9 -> 5.9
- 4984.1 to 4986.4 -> 7.97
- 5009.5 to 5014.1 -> 7.84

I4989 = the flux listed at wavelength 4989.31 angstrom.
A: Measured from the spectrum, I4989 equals 6.894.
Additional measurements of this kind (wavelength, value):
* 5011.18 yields 7.553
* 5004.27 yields 7.795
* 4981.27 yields 6.682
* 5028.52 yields 6.909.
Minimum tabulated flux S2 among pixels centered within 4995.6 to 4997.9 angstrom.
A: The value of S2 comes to 7.406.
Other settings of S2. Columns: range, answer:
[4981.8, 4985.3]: 7.154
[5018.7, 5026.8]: 4.536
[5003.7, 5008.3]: 6.607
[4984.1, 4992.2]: 6.894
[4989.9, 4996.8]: 5.673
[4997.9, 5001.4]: 7.033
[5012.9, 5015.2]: 6.418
